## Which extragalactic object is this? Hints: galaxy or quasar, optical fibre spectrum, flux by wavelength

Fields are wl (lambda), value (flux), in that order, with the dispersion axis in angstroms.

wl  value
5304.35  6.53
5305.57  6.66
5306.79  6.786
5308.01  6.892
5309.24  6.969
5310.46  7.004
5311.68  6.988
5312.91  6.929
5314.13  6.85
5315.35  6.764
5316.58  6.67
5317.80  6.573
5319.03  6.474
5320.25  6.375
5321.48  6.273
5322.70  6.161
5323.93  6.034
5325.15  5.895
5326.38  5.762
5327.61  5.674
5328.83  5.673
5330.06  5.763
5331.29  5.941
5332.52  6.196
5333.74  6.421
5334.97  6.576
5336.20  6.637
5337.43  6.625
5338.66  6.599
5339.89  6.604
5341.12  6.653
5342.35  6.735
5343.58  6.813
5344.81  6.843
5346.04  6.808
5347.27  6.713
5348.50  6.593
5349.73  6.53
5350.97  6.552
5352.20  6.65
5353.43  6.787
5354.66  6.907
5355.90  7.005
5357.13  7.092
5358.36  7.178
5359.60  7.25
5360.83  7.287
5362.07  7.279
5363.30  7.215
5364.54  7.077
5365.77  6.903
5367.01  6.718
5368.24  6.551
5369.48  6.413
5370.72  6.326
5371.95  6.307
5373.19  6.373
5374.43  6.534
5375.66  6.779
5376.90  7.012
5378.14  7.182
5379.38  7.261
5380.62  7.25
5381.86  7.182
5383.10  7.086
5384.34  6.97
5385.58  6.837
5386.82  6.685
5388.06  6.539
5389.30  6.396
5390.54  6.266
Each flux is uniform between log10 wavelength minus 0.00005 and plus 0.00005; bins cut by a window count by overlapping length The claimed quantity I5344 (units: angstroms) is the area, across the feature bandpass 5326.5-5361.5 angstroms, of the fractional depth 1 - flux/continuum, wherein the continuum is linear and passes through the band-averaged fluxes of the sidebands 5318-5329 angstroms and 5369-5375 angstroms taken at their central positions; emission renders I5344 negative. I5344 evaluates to -2.2 angstroms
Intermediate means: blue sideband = 6.07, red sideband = 6.39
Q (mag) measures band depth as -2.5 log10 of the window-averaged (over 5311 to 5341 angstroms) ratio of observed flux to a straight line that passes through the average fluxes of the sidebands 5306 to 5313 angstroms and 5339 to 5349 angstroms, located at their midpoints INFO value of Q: 0.08 mag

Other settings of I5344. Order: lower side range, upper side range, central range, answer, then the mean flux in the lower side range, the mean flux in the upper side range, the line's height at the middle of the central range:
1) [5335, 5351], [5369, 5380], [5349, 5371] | -0.7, 6.67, 6.69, 6.68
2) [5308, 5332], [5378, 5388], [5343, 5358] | -0.2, 6.37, 7.02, 6.68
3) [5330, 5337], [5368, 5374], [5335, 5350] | -0.8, 6.3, 6.38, 6.32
